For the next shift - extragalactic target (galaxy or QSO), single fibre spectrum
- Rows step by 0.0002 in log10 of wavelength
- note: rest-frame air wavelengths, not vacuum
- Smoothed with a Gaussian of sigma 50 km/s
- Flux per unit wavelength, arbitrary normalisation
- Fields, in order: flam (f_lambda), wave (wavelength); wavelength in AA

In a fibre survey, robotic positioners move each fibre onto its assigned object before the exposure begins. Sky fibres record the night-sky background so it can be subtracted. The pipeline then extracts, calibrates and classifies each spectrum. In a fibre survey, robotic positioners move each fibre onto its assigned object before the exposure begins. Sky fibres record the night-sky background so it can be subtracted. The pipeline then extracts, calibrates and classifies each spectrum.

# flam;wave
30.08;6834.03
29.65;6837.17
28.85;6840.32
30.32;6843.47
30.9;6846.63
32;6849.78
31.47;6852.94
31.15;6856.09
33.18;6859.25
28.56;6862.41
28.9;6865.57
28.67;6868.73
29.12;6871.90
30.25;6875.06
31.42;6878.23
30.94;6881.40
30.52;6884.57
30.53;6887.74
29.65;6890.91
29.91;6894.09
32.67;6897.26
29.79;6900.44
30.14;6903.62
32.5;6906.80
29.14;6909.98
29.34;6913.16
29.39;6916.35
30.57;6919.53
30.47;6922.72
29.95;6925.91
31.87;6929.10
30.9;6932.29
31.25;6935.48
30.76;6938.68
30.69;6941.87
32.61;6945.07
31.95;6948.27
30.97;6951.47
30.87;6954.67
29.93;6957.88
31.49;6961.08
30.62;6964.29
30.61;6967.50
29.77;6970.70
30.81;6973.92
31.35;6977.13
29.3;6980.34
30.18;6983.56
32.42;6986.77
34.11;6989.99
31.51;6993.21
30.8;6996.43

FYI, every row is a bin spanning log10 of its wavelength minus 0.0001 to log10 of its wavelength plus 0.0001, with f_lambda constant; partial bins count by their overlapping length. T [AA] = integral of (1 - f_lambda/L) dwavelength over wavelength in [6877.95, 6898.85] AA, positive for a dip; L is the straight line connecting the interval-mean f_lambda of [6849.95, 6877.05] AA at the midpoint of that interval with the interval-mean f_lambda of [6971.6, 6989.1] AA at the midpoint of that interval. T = -0.2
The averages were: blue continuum 30.3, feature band 30.8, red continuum 30.9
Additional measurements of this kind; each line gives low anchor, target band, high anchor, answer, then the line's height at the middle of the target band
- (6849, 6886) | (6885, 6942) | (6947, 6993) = 0.38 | 30.7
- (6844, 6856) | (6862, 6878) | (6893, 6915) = 0.86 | 31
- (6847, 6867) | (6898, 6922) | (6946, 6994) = 0.58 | 31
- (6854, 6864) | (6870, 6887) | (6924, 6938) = 0.31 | 31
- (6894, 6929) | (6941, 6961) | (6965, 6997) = -0.26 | 30.8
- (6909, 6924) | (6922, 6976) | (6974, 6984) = -1.49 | 30.1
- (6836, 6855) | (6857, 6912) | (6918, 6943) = 0.59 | 30.7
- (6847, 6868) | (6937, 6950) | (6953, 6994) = -0.23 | 30.9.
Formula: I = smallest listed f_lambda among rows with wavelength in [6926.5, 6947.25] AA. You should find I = 30.69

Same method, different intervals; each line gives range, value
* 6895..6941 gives 29.14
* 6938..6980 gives 29.77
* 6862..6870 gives 28.56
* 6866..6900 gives 28.67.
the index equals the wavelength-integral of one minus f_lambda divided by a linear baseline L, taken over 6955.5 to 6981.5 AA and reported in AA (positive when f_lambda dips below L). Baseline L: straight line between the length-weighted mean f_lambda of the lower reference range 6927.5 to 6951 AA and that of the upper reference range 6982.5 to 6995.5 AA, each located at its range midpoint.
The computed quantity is 1.1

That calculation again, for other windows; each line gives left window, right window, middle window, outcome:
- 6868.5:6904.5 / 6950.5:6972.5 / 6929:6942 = -0.2 AA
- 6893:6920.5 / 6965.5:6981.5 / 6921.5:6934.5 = -0.2 AA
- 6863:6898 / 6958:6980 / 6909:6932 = 0.1 AA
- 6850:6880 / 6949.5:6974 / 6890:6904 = 0.0 AA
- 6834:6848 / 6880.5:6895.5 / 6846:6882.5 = -0.5 AA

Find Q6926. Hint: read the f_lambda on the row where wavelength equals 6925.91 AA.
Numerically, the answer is 29.95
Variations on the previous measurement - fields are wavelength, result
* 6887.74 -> 30.53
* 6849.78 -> 32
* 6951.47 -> 30.97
